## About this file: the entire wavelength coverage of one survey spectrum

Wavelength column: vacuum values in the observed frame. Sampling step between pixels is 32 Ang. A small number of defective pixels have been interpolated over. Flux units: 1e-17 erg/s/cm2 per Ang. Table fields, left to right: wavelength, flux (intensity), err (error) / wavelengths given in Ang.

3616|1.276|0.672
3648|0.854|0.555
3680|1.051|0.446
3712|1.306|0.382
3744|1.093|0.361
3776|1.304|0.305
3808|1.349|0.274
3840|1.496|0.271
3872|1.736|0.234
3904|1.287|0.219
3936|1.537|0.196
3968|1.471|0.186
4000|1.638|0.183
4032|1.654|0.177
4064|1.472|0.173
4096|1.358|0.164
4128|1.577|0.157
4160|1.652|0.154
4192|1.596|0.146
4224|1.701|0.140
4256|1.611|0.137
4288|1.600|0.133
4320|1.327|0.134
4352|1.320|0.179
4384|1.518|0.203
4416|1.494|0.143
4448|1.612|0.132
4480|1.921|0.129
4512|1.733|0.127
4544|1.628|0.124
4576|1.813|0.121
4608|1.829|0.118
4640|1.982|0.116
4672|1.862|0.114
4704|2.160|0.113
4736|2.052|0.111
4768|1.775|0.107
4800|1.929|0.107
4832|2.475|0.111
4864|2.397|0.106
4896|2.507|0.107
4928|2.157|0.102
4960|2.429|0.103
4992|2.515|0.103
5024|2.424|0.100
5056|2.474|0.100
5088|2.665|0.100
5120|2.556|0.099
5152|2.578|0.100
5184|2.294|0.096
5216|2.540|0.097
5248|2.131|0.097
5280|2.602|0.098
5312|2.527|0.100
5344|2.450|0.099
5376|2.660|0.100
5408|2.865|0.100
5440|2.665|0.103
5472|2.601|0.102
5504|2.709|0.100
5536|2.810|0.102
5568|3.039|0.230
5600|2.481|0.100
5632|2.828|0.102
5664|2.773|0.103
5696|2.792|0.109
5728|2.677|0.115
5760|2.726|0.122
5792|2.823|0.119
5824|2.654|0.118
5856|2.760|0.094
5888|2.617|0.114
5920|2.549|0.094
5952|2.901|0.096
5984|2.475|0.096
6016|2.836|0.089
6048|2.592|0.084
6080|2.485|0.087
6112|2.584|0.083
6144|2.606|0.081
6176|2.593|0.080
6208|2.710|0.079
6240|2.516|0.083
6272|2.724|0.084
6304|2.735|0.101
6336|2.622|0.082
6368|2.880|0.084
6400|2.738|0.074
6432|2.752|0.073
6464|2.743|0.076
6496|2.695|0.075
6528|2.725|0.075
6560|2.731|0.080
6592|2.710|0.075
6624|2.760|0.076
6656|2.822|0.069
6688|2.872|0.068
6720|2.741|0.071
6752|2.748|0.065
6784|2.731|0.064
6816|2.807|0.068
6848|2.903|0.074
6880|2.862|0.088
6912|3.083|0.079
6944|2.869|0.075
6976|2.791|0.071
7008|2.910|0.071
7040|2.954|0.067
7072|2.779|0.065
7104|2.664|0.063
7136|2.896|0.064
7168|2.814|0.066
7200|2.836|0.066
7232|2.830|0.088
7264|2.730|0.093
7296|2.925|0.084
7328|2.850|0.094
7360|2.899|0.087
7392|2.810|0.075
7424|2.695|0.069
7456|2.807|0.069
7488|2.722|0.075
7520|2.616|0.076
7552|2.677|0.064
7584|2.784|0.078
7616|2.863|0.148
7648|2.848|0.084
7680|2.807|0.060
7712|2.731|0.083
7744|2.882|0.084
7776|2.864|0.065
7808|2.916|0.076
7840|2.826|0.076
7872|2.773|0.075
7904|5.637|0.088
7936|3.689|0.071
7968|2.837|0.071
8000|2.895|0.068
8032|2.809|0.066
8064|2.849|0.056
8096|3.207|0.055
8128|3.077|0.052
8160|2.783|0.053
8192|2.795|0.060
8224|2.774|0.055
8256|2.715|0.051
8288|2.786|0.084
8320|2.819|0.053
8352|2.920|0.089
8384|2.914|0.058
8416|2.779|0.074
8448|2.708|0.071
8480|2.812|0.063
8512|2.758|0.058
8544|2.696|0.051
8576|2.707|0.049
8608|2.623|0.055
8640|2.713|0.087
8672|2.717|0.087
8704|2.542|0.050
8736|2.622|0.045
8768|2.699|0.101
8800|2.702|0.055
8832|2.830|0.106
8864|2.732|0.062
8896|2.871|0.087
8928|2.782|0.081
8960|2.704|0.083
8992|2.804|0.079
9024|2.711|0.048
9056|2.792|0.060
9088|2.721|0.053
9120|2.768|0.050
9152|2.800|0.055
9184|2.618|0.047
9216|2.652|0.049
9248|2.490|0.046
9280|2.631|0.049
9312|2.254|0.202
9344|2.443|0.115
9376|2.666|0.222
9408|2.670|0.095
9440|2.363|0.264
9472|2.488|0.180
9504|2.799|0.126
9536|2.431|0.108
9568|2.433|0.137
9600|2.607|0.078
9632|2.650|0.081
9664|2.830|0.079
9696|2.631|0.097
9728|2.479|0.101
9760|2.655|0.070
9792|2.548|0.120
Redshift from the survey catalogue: 0.205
